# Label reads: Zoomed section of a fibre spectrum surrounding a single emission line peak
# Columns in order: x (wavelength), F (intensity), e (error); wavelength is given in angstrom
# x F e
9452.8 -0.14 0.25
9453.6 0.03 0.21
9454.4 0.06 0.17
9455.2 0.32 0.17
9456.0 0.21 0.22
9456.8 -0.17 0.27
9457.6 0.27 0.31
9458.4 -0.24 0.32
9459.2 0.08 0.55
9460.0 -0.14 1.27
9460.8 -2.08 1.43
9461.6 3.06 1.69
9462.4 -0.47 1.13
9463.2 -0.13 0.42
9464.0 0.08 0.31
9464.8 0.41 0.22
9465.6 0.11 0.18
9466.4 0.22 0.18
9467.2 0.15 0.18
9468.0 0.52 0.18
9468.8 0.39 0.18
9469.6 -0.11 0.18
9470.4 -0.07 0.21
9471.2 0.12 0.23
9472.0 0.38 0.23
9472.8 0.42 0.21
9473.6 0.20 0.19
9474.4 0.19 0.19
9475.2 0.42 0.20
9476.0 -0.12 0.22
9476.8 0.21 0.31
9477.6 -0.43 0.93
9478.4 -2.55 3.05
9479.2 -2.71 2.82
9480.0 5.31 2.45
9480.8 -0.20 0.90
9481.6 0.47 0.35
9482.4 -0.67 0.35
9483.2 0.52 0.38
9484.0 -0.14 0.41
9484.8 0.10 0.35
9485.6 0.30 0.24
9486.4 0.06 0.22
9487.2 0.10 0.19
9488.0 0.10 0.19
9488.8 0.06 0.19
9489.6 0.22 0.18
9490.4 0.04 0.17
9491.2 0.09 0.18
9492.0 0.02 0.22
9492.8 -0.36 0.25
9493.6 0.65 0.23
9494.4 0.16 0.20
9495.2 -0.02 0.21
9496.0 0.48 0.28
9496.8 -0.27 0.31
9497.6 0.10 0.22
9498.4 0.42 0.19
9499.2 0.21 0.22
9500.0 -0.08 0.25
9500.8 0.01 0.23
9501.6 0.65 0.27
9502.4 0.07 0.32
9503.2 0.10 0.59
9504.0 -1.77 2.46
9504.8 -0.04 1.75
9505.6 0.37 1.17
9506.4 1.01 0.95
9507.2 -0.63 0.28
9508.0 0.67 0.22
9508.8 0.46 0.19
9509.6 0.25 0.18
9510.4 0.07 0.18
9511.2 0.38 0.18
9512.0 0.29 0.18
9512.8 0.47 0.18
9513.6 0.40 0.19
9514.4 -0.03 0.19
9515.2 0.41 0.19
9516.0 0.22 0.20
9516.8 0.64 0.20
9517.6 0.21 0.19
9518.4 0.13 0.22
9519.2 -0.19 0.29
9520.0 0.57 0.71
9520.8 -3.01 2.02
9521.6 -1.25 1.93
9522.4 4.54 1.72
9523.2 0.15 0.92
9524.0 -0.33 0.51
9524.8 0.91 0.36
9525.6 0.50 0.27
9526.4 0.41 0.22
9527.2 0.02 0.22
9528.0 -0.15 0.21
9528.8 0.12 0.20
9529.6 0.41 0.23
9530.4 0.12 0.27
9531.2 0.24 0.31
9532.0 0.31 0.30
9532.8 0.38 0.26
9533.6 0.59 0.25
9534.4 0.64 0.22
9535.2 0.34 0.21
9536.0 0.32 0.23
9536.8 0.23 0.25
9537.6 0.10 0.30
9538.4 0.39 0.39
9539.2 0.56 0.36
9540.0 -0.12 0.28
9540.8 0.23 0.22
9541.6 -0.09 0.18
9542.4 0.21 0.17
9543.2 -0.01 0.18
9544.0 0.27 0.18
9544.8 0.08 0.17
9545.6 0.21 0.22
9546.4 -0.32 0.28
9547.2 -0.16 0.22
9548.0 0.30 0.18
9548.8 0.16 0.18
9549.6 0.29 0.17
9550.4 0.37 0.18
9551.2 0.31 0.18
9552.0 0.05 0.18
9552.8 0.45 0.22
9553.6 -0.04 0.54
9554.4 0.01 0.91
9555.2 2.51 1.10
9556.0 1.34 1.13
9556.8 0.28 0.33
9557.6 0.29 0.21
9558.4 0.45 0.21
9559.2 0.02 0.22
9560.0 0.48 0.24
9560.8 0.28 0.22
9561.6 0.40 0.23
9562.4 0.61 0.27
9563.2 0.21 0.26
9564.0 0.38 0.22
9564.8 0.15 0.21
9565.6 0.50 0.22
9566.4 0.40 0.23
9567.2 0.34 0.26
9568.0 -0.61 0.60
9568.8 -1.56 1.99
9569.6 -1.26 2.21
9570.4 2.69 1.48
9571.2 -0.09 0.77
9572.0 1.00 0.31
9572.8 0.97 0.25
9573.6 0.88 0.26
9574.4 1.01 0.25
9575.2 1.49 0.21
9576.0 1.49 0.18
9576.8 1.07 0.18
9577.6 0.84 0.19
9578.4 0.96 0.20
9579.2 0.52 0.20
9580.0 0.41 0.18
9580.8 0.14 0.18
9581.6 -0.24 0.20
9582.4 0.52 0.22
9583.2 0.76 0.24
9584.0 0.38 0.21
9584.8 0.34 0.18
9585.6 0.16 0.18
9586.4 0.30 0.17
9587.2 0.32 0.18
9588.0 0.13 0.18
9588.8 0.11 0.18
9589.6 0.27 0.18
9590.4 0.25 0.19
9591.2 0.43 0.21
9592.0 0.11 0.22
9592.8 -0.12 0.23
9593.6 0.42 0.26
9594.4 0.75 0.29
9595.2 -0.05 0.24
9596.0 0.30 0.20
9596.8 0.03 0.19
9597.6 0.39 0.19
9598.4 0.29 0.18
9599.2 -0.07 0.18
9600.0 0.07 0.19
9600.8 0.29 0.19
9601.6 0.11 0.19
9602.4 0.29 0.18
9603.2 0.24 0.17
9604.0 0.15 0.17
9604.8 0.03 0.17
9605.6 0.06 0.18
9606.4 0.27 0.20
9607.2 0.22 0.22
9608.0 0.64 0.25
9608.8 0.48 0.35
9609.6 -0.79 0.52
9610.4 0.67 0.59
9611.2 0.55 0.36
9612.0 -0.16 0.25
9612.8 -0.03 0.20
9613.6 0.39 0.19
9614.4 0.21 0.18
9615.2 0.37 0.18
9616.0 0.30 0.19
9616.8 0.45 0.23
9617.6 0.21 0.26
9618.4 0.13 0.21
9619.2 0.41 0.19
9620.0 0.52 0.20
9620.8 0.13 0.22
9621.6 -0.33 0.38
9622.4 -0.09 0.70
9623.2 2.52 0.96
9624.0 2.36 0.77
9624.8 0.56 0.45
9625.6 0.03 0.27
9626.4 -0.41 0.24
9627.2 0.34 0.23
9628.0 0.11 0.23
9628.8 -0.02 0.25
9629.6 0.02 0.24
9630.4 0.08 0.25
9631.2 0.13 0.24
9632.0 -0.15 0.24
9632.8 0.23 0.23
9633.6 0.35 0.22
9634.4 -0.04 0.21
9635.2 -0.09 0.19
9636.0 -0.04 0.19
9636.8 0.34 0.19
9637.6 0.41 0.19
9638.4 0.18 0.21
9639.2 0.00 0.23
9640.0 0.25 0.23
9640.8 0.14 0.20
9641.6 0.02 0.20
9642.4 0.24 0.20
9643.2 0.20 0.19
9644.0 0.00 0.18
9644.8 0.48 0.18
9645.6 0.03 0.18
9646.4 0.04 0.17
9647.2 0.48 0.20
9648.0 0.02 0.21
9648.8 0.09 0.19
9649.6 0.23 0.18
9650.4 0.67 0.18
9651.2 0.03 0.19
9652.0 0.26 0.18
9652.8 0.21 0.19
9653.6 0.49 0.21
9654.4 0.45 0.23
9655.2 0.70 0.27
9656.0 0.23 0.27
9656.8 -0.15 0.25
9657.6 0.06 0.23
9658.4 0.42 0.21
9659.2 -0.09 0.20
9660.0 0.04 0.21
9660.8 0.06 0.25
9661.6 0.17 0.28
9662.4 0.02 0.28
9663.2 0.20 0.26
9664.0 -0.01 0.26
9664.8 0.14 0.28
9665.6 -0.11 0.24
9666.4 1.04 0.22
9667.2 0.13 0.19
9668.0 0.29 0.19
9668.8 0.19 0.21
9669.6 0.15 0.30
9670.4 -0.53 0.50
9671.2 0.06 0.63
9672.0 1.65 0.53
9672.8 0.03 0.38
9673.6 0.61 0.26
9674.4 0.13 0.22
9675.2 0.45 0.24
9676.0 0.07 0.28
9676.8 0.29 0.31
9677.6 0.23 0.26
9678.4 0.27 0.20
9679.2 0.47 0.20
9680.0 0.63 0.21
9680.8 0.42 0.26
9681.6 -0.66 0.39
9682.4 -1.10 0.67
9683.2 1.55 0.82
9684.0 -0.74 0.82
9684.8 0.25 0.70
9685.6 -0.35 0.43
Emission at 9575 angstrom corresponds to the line Hbeta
